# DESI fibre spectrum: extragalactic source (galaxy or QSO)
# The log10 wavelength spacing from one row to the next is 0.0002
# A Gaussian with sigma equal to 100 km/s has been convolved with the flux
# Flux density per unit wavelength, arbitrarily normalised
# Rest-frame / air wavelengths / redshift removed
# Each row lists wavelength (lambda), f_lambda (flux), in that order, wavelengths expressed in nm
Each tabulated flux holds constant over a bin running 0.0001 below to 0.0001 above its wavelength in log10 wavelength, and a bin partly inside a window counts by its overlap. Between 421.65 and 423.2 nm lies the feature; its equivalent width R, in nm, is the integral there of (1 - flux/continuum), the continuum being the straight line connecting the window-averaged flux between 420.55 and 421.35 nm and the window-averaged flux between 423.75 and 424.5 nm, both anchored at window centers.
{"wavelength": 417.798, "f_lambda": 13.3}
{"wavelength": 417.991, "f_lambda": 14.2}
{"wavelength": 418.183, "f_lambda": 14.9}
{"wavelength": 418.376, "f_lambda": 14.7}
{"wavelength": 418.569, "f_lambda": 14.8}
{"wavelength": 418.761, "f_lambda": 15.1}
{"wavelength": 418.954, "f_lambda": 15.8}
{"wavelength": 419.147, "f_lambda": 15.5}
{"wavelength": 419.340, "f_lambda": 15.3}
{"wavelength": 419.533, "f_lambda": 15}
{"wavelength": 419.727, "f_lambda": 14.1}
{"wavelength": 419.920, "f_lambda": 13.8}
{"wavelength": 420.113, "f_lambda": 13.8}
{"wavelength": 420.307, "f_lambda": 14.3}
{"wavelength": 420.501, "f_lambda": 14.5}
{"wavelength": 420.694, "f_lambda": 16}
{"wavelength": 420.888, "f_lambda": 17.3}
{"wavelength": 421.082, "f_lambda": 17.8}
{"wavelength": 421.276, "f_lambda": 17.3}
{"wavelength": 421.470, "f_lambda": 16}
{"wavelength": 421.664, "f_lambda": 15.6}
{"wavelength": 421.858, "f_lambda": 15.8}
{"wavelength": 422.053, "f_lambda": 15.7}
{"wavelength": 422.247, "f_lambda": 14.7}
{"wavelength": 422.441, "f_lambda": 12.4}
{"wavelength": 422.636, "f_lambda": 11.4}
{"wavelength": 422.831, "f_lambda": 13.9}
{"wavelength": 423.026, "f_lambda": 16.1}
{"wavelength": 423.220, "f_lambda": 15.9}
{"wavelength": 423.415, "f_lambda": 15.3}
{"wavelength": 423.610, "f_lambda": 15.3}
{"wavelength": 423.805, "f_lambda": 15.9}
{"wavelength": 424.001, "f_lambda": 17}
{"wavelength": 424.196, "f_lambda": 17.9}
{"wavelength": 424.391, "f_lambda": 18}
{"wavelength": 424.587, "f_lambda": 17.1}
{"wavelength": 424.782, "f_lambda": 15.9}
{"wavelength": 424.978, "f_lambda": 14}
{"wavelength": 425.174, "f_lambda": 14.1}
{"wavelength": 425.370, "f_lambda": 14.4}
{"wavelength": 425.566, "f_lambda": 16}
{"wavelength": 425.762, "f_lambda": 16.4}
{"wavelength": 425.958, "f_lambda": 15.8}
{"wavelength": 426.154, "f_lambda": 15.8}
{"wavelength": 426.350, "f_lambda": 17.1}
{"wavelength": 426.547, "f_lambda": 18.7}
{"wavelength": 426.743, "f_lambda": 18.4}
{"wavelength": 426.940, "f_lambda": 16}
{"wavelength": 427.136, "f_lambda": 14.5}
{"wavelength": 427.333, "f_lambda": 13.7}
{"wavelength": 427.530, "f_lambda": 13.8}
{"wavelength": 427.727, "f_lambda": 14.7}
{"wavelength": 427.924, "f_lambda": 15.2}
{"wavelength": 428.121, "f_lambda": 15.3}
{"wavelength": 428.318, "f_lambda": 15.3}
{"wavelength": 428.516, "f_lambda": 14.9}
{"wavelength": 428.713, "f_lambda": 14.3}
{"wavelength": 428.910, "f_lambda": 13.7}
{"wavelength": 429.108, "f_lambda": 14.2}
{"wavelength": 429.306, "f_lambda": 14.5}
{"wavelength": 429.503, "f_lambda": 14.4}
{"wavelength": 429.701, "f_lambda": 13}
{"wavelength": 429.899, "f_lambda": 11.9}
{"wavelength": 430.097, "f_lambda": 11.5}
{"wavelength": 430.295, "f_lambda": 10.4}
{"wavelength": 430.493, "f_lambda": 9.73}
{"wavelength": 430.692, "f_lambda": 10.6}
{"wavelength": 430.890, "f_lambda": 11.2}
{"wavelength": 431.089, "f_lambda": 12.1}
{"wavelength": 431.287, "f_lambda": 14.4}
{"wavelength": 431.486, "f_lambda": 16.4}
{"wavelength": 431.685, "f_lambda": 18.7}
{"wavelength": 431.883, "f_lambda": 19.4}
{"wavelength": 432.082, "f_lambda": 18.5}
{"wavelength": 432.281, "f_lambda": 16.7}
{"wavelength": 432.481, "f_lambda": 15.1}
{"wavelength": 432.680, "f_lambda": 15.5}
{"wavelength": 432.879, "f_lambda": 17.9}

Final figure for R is 0.24 nm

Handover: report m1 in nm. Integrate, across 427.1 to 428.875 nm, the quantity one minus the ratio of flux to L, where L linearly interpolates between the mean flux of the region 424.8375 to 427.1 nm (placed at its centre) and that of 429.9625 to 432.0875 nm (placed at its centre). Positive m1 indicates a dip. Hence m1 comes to 0.06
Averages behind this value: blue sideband 16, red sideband 13.7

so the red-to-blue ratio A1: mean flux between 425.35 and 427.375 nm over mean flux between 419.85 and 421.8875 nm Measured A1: 1.03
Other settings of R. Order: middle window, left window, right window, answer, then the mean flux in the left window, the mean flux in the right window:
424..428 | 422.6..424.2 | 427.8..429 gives -0.21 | 15.4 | 14.8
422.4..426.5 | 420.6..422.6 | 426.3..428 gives 0.04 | 15.7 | 15.8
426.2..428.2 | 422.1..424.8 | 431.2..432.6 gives 0.05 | 15.5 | 17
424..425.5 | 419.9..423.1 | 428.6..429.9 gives -0.14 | 15.1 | 13.9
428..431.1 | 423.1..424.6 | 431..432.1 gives 0.66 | 16.5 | 16.5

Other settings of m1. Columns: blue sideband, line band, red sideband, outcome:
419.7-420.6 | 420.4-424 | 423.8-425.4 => -0.10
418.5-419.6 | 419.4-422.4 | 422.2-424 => -0.08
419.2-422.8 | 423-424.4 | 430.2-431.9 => -0.17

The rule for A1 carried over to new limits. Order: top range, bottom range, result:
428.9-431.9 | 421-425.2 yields 0.85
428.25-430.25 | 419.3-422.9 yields 0.91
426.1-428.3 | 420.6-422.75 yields 1.02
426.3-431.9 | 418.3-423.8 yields 0.95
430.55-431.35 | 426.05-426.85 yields 0.68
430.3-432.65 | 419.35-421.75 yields 0.95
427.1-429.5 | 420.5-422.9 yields 0.95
